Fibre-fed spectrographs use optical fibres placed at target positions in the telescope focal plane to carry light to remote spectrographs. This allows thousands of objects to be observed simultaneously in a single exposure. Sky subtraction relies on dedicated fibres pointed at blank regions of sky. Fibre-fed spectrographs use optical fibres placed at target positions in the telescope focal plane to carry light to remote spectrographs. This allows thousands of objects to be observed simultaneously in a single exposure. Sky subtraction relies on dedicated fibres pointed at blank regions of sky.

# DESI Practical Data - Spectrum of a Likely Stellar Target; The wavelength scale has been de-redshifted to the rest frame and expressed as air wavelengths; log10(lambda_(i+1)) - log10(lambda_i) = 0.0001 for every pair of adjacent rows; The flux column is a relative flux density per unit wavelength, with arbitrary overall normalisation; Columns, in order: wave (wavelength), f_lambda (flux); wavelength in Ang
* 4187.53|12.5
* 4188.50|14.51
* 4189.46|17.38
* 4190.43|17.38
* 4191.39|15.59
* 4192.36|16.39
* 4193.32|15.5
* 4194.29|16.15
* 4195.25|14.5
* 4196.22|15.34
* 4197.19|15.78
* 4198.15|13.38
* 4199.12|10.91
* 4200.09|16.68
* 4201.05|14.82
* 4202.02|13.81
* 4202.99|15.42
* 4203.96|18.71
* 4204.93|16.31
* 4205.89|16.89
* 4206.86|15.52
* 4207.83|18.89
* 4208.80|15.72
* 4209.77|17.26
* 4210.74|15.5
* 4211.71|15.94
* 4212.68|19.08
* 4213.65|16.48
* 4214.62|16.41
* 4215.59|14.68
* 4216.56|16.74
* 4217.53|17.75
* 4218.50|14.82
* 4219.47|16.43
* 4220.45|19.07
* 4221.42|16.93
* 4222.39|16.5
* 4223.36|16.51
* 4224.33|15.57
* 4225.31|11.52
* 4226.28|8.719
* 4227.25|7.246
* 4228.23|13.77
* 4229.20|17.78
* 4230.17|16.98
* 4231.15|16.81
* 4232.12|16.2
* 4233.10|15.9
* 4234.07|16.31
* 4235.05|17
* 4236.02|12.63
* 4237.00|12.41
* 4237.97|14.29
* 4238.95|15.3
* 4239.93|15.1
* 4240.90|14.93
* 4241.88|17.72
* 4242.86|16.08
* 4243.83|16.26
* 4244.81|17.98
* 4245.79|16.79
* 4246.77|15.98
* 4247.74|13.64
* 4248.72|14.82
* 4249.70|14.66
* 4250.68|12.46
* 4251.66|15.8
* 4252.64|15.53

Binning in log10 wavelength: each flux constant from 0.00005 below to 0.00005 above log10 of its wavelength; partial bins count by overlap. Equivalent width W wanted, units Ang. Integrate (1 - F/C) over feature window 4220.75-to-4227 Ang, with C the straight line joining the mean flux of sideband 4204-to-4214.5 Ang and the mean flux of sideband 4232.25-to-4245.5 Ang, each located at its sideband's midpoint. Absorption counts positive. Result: 0.8 Ang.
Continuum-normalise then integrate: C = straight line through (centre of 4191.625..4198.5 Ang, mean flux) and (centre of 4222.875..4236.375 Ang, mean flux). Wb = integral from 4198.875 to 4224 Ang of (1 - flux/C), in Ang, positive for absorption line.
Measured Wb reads -2.4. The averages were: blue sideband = 15.3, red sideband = 14.5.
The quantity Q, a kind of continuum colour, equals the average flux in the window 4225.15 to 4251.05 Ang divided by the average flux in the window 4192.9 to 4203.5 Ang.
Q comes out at 1.01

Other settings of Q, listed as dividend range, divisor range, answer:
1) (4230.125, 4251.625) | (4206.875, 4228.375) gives 0.99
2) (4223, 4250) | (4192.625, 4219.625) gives 0.94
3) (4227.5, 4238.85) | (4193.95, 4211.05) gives 0.98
